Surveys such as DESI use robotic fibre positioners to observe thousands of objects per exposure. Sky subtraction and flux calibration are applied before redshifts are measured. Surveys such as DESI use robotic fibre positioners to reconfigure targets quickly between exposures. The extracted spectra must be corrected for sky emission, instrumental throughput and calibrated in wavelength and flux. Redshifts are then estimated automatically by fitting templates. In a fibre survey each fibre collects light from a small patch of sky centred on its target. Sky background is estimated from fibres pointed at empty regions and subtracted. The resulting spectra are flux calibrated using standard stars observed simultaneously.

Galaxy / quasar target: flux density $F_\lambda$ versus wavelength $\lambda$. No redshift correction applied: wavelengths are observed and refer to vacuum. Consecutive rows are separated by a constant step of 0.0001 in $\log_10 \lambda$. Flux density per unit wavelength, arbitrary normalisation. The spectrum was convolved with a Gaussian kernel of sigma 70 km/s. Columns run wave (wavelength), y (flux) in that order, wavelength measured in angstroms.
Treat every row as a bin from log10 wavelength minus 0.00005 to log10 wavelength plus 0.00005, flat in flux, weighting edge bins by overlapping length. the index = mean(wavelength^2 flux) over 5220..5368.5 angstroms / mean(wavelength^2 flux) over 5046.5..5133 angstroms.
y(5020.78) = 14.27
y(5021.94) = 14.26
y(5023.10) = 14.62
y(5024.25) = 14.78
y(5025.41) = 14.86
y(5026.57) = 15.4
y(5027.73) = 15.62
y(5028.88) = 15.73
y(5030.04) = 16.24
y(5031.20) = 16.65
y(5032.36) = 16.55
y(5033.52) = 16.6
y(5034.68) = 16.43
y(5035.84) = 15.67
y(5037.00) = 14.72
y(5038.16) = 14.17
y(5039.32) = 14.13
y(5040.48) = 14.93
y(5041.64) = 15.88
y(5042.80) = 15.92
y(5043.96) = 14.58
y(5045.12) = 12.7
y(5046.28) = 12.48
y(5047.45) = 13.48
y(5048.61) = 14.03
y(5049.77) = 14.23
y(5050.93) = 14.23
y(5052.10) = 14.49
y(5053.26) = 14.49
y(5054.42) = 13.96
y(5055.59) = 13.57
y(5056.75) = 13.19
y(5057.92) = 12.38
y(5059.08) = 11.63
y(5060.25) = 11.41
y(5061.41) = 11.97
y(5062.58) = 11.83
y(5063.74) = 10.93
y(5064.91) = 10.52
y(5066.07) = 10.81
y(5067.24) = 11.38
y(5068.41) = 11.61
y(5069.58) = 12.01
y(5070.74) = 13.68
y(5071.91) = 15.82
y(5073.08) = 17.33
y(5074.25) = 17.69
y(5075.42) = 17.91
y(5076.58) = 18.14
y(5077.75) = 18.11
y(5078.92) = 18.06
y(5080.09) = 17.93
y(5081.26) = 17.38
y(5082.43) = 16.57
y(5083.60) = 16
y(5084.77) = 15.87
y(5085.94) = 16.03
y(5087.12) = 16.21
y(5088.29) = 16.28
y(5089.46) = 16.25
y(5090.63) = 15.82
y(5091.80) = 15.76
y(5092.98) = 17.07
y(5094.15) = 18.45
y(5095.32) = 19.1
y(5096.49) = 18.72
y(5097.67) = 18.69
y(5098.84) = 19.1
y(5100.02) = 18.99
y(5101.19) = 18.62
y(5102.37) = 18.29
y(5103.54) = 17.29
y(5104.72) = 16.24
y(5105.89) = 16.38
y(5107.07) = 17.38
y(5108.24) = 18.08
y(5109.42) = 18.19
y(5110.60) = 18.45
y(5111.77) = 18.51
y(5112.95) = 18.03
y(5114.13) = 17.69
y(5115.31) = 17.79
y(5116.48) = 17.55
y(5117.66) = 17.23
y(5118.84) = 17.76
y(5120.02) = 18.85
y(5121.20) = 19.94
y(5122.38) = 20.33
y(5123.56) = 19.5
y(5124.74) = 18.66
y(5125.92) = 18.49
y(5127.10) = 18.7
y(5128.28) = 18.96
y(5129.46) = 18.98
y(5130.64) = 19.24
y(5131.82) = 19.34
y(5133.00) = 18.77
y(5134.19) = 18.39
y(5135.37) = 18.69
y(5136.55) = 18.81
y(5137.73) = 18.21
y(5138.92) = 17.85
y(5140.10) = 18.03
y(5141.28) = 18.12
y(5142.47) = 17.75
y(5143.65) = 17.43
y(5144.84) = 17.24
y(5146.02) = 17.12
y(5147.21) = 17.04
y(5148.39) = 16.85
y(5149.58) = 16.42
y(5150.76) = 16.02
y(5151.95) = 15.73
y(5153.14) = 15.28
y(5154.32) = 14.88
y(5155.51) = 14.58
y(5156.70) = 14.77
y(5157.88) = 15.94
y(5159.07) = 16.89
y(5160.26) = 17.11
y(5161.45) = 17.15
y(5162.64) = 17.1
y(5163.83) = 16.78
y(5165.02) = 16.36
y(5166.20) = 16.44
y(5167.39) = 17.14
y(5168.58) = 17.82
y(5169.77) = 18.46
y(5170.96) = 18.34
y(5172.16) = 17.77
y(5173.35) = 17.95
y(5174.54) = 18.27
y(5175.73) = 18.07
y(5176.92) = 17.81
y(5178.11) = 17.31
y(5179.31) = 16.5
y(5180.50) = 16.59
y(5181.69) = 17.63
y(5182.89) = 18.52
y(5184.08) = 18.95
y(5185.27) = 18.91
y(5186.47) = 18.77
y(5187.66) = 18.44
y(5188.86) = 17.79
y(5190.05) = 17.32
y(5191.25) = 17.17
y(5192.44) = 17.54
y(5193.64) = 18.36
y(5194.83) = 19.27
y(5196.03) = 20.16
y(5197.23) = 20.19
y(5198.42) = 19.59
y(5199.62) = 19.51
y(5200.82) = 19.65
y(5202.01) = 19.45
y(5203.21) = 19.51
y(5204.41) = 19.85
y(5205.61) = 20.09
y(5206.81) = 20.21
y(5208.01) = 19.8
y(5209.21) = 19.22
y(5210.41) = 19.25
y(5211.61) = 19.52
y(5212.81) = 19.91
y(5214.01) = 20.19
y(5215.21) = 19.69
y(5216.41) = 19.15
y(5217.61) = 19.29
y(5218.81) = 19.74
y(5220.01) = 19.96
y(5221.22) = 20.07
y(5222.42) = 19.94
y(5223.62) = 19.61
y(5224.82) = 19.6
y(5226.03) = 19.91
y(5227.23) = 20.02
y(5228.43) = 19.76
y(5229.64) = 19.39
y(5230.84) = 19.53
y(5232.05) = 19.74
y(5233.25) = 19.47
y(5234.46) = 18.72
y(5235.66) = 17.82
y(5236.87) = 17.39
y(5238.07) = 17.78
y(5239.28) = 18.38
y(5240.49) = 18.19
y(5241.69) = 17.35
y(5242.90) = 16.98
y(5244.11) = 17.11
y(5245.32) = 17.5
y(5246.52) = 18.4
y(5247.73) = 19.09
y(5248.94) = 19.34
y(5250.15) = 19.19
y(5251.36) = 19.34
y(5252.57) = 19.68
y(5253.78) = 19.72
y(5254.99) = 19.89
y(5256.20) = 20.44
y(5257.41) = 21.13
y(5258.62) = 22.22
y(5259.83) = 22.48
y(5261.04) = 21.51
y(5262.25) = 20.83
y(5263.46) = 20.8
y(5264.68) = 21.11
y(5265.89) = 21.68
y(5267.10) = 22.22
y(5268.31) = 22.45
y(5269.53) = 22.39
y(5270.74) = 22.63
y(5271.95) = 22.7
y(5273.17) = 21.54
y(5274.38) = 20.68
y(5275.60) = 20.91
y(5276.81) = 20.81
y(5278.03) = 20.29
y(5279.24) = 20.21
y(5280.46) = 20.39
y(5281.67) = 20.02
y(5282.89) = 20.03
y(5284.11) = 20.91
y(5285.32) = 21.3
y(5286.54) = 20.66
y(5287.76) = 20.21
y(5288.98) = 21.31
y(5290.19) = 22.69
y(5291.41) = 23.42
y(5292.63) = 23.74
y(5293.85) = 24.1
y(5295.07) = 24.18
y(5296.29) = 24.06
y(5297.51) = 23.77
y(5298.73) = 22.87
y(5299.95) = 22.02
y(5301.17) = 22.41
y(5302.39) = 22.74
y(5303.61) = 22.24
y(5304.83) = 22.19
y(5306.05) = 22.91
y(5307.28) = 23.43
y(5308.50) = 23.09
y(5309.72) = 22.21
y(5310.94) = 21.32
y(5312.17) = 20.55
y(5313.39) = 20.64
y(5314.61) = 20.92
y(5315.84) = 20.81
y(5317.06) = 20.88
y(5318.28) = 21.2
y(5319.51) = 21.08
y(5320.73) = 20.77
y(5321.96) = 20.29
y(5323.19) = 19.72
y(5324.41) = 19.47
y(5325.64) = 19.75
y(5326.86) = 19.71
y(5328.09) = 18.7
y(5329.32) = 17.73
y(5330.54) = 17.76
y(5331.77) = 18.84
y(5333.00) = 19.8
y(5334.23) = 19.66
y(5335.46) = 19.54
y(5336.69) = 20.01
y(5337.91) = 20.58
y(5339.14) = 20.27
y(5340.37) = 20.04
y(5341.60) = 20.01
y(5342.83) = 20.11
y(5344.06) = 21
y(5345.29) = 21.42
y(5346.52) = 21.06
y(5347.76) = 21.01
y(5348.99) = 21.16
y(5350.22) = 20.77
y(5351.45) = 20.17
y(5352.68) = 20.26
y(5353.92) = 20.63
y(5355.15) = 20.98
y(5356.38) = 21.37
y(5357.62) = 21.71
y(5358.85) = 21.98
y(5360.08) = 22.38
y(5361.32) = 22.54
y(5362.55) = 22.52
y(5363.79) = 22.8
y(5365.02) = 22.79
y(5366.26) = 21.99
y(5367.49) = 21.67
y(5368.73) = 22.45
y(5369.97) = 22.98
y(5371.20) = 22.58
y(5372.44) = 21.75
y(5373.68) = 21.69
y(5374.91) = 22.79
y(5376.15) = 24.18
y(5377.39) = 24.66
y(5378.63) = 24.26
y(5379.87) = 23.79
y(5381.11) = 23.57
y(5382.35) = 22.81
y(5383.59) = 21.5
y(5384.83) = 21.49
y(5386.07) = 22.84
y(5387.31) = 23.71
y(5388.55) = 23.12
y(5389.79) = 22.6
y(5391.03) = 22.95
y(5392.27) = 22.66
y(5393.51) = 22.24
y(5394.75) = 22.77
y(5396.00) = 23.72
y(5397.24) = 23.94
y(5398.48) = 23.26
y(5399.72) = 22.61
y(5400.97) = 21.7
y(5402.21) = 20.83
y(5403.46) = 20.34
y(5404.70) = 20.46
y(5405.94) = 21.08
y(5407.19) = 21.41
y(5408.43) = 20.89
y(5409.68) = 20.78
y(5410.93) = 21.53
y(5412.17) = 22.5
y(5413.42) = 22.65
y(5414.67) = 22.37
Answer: 1.37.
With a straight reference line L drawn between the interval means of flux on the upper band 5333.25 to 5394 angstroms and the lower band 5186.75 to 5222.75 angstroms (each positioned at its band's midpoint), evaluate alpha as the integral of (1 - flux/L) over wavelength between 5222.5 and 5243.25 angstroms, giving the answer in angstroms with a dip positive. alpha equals 0.96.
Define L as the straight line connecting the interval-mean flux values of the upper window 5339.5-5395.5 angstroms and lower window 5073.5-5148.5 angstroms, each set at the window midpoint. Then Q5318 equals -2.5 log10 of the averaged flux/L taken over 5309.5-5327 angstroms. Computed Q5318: 0.034 mag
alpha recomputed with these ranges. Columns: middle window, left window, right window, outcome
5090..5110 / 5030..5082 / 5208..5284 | -2.6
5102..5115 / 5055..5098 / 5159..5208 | -1.3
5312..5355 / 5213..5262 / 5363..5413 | 2.3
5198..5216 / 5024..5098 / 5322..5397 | -1.5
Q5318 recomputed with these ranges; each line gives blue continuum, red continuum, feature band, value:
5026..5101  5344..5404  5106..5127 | -0.12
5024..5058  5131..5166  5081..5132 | -0.11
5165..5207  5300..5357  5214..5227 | -0.04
